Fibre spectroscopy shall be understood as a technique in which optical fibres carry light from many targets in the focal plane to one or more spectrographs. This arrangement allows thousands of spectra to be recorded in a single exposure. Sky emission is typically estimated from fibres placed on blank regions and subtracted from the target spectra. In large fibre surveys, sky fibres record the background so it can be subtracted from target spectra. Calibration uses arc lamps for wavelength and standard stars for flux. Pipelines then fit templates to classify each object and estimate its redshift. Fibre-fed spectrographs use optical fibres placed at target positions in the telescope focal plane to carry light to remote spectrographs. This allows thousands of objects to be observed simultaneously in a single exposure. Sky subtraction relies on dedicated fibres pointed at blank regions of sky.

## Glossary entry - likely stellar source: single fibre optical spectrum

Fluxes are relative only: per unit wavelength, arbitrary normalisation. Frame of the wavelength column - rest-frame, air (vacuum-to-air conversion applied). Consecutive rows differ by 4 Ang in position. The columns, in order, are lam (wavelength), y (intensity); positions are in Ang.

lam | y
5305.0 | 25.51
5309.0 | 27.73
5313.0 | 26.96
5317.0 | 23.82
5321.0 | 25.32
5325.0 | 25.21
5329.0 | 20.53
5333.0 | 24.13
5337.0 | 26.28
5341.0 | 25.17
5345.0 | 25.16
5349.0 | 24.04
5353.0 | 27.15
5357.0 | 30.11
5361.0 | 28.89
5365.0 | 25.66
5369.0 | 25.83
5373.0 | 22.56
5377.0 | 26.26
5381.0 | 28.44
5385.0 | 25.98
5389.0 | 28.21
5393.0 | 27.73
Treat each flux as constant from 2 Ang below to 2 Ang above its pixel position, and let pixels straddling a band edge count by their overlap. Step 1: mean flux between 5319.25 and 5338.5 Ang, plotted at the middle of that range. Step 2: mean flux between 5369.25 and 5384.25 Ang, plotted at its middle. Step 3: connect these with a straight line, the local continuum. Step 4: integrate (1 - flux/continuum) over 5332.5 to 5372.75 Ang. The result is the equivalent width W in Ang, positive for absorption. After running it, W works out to -1.9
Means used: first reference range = 24.2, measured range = 26.2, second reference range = 25.8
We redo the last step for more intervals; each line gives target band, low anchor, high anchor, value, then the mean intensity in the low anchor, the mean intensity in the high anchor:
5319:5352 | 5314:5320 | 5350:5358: 2.1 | 24.6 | 27.9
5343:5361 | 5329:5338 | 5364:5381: -1.6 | 24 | 25.4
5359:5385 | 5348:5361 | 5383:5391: 1.0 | 27.6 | 27.1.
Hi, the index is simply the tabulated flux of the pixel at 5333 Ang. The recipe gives 24.13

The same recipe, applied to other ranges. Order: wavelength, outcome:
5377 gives 26.26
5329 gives 20.53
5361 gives 28.89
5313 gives 26.96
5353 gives 27.15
